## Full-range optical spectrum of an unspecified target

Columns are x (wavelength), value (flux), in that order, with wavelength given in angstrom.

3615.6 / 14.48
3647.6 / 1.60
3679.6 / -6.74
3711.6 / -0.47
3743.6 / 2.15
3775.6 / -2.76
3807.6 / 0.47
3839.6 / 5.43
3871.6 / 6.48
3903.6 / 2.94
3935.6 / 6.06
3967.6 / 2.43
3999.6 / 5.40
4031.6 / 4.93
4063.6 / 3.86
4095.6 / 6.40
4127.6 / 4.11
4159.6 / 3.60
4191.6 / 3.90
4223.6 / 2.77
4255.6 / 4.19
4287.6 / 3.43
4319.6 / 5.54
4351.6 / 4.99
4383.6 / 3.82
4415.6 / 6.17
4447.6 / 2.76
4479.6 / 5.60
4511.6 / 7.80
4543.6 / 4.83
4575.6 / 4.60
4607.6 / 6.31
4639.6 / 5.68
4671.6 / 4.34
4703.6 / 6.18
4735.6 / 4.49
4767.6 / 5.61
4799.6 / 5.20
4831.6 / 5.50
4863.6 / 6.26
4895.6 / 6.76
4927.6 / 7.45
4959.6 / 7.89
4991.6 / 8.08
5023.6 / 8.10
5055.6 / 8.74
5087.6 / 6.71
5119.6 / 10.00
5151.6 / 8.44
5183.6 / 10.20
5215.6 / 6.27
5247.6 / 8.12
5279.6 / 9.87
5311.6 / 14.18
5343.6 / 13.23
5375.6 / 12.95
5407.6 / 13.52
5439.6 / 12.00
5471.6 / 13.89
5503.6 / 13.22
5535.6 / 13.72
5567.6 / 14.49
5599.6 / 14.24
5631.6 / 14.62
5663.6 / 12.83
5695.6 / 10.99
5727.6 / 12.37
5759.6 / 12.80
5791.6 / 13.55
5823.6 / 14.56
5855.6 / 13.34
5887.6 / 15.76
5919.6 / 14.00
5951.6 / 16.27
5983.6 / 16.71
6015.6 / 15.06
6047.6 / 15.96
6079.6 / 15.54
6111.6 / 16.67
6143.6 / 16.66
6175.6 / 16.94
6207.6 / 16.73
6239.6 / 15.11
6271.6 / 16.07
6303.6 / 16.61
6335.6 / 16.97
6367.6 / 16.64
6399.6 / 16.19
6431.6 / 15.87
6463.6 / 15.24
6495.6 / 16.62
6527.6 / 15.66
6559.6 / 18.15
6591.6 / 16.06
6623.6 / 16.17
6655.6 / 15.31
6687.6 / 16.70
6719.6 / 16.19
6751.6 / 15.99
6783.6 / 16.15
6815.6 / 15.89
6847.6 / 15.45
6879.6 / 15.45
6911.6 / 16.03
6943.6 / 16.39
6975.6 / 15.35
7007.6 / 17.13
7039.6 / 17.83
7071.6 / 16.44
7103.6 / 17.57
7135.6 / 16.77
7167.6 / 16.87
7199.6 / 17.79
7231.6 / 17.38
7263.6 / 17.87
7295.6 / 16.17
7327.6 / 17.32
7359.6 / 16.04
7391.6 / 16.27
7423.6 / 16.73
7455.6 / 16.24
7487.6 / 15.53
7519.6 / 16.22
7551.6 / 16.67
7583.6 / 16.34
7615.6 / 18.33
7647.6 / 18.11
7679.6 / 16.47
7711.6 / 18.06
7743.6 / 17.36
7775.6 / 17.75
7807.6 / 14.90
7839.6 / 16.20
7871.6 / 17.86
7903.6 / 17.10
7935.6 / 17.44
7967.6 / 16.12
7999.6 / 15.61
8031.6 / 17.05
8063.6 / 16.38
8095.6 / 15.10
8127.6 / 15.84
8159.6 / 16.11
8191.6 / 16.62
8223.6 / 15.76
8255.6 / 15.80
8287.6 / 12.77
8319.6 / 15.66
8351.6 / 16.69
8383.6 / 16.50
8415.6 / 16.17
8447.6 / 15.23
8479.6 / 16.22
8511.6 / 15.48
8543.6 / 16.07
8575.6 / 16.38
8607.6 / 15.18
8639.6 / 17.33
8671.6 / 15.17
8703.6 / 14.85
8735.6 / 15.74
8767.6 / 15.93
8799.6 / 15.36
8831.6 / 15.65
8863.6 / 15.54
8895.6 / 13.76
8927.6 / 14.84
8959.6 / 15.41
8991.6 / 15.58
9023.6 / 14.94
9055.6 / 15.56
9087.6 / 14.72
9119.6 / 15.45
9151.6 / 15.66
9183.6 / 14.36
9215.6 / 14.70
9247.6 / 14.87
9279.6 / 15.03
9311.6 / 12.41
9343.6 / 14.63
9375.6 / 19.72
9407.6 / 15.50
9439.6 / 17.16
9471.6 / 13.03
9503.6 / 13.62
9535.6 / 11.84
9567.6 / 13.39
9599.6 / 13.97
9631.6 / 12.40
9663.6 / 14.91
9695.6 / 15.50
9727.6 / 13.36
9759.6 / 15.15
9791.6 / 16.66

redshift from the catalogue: 0.326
